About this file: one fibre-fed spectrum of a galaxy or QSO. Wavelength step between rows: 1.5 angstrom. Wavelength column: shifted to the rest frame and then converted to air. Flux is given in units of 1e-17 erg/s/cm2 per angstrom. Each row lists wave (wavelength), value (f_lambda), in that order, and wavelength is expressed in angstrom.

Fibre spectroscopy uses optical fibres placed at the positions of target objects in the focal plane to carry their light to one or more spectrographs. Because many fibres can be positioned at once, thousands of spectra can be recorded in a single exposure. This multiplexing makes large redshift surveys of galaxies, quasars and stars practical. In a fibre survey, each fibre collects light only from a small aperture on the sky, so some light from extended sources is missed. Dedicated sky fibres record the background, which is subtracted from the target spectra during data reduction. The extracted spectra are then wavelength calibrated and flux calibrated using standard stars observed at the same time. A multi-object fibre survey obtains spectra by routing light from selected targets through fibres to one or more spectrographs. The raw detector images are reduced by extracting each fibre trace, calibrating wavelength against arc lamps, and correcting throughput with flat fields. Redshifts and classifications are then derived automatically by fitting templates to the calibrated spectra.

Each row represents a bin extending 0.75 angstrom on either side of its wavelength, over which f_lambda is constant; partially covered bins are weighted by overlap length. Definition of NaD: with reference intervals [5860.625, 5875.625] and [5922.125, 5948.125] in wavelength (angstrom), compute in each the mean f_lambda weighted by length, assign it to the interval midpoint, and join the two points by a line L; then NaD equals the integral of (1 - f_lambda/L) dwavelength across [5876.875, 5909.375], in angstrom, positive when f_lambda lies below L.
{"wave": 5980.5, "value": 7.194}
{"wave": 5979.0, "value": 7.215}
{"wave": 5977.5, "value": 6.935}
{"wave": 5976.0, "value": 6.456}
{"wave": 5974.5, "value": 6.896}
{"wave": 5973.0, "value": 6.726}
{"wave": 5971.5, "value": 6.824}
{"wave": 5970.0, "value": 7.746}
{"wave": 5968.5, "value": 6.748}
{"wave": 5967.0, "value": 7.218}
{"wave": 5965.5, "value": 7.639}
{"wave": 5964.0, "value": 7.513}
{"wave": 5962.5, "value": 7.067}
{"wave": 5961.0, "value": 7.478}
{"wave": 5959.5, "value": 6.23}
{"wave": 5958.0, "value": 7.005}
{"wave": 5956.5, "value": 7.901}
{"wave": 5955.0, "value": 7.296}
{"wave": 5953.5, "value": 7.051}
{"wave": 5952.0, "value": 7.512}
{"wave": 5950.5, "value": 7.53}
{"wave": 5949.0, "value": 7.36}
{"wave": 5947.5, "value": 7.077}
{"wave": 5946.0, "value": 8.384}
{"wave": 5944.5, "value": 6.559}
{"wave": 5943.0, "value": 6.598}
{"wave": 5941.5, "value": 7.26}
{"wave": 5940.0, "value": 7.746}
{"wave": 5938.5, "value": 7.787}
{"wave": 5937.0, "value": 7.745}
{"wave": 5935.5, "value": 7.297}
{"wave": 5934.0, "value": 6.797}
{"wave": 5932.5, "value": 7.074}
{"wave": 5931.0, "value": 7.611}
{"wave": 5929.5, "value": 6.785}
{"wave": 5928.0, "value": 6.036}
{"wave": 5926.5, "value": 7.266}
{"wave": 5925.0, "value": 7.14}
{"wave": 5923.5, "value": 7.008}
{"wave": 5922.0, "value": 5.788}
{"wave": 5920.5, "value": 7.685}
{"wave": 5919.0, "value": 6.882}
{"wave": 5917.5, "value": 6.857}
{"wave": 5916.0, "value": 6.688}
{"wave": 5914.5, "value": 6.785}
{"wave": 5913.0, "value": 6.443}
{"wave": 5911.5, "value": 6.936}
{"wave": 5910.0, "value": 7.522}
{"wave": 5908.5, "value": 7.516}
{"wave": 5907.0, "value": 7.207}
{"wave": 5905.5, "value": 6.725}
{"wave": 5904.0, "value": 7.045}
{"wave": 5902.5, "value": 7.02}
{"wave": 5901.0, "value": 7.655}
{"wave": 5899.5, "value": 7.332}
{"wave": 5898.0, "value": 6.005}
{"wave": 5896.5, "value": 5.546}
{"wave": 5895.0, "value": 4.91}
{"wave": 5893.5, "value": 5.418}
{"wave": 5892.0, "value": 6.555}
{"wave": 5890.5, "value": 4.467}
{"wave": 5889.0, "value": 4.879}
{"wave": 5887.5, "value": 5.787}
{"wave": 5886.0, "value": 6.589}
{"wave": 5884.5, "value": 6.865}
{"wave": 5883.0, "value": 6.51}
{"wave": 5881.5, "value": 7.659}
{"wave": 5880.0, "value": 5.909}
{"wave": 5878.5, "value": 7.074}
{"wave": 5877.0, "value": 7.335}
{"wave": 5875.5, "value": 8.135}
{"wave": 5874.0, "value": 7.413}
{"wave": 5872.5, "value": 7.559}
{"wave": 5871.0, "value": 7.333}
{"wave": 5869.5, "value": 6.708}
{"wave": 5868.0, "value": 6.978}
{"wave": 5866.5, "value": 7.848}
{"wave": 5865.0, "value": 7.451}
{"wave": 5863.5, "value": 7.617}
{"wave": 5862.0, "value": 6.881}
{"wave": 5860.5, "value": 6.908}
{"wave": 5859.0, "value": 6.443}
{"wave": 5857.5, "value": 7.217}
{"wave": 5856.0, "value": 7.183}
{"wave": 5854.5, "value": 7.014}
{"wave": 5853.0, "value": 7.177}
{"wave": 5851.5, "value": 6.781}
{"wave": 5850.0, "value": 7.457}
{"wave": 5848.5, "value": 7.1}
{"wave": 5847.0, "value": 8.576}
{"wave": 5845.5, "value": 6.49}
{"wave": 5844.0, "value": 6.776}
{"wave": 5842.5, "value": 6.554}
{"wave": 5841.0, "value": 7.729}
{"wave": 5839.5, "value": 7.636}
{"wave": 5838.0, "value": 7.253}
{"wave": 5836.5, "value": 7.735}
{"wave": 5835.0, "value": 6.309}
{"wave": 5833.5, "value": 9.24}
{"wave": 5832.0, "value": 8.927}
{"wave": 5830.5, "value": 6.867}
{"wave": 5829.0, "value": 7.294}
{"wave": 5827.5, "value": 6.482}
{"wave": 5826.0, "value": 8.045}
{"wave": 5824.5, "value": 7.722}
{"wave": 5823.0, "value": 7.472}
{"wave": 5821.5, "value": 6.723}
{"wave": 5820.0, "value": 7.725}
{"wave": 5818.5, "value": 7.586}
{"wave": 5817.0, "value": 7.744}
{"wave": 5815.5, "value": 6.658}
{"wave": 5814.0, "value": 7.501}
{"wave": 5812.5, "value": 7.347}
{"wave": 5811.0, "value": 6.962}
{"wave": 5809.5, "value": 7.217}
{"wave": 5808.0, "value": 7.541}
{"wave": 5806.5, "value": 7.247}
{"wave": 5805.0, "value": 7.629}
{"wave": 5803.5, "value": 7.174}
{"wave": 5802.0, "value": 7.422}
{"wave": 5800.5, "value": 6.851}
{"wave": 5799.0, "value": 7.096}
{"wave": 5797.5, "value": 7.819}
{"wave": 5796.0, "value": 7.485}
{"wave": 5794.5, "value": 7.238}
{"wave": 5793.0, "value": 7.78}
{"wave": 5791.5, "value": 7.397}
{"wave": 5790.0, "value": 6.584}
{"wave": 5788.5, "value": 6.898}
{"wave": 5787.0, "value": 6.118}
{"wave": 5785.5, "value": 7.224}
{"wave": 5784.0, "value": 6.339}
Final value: 3.7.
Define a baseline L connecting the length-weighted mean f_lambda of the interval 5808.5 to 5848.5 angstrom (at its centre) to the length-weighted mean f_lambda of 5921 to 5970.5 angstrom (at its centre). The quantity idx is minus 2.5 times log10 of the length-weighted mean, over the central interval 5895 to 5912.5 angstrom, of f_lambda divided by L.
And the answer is 0.062 mag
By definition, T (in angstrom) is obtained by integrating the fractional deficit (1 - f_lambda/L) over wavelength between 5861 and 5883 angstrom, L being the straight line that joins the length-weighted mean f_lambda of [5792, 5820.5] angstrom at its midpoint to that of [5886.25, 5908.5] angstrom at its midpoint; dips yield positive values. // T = -2.3 angstrom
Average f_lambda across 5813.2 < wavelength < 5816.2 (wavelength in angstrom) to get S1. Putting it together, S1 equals 7.09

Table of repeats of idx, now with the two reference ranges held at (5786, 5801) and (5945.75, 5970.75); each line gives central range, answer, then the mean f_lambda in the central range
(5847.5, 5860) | 0.02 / 7.07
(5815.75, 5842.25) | -0.05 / 7.52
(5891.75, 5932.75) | 0.08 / 6.76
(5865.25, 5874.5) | -0.01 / 7.31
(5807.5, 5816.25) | -0.01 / 7.19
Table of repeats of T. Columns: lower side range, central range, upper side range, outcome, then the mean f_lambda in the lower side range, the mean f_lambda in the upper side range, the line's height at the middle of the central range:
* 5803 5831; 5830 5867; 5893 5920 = -1.1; 7.32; 6.71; 7.11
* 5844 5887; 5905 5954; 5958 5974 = 0.0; 7.14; 7.11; 7.12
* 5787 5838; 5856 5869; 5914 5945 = 0.1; 7.36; 7.02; 7.22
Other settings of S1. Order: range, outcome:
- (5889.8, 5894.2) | 5.49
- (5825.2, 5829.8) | 7.27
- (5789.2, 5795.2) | 7.25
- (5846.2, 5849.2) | 7.83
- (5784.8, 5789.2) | 6.74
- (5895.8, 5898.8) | 5.81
